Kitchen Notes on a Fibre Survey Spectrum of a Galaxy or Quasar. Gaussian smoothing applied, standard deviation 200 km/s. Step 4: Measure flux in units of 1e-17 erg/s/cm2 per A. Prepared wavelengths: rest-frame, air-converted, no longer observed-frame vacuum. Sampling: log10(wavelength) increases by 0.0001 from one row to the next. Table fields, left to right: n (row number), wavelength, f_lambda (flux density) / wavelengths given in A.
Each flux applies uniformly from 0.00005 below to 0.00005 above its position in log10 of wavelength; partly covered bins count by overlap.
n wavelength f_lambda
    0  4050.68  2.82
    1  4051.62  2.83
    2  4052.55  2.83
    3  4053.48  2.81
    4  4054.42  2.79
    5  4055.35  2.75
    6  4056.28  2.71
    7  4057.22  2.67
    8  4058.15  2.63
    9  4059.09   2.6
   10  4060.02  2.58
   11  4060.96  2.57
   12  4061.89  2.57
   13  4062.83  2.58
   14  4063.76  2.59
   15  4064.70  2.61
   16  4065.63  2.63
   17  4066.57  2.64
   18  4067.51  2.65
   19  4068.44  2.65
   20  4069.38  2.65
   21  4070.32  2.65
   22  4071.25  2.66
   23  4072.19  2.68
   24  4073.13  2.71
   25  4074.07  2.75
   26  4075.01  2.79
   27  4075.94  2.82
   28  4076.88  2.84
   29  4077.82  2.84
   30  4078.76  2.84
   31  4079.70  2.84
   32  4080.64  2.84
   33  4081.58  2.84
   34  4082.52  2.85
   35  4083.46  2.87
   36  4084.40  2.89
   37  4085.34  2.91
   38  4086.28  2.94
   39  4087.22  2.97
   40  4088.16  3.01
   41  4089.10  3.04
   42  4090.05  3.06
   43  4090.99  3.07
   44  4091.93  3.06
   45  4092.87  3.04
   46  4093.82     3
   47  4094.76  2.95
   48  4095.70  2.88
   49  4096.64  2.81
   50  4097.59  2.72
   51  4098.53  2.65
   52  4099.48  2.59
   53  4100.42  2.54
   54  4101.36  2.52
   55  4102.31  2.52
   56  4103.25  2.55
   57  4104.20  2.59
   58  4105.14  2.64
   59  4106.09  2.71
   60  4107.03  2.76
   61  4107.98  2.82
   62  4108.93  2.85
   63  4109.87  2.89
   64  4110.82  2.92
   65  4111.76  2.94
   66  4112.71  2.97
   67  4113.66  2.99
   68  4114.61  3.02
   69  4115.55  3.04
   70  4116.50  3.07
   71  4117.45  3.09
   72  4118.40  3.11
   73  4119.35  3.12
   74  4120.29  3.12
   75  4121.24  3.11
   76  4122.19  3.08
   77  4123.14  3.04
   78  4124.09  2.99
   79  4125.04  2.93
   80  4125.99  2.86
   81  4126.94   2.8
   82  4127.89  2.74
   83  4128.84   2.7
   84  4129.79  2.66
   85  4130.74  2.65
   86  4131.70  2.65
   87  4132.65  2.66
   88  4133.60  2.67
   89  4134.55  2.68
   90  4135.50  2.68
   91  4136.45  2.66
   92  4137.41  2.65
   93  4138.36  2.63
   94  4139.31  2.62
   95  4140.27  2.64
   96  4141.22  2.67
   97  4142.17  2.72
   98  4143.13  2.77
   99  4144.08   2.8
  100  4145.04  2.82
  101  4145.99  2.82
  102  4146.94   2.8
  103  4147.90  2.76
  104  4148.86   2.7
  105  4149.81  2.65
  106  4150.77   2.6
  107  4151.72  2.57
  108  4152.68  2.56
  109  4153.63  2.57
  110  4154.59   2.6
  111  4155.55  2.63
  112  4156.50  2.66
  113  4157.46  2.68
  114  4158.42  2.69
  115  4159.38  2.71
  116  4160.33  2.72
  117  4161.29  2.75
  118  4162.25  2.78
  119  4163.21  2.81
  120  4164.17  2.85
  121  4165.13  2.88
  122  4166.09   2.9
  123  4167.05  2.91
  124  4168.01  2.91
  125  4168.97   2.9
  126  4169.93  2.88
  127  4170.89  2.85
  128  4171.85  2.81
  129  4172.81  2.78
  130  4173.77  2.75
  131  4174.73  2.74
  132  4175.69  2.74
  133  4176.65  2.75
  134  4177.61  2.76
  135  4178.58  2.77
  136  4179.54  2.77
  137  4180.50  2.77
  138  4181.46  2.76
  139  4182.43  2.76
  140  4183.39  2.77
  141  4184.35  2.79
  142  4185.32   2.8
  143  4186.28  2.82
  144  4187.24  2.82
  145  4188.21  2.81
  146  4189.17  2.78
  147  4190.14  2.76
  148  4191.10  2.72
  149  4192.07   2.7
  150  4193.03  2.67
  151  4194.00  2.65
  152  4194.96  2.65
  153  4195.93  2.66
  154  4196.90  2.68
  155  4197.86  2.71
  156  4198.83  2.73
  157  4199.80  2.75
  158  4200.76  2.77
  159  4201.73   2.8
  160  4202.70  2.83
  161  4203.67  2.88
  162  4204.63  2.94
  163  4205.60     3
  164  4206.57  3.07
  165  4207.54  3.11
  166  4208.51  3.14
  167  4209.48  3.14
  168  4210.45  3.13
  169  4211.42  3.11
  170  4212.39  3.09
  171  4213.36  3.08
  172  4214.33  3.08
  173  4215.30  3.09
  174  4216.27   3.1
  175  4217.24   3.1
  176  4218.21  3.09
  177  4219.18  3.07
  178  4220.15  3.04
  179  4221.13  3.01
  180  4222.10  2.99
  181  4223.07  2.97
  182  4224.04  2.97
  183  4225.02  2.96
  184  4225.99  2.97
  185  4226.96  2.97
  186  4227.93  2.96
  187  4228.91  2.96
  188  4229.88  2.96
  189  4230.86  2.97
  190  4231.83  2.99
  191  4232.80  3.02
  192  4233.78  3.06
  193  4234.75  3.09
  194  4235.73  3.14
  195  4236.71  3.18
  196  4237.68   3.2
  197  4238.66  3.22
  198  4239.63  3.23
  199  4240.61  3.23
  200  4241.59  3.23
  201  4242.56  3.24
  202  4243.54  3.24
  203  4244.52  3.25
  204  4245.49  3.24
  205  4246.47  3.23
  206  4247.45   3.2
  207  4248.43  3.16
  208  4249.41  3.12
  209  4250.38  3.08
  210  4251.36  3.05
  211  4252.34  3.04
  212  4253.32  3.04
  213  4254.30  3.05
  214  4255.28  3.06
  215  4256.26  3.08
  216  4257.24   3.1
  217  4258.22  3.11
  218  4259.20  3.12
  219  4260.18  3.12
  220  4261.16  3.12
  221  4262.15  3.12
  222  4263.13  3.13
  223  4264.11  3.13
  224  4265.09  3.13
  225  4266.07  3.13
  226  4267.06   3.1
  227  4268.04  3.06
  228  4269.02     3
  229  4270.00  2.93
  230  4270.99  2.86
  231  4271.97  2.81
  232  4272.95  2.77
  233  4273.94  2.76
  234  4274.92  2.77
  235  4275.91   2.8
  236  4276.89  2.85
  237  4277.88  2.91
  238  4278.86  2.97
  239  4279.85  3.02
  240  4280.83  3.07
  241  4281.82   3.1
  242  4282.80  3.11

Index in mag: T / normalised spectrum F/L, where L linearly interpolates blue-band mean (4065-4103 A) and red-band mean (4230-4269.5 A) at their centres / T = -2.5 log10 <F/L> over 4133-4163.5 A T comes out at 0.09 mag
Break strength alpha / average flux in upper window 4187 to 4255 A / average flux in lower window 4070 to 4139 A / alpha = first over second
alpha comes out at 1.06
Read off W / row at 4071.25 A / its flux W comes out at 2.66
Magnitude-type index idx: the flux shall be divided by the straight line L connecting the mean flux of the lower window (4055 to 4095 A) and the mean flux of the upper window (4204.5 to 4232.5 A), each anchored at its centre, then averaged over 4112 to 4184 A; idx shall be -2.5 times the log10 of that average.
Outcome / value 0.05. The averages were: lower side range 2.79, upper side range 3.04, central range 2.79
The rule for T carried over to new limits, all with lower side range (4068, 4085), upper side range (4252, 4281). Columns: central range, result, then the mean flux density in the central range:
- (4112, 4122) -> -0.09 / 3.06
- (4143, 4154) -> 0.06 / 2.7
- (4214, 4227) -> -0.03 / 3.03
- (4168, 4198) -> 0.05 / 2.76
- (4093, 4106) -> 0.04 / 2.7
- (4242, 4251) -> -0.08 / 3.2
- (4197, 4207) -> 0.03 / 2.84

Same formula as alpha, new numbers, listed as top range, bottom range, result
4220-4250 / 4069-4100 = 1.09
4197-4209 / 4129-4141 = 1.09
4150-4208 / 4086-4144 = 0.98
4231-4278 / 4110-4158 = 1.10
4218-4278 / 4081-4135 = 1.07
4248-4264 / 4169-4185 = 1.11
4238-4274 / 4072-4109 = 1.10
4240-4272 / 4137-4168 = 1.14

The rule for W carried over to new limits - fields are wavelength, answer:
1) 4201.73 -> 2.8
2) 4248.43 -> 3.16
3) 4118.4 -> 3.11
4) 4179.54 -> 2.77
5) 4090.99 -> 3.07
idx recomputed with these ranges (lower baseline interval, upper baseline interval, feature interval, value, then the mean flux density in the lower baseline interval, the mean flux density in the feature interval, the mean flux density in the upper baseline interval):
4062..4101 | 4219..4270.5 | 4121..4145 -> 0.05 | 2.8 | 2.76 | 3.09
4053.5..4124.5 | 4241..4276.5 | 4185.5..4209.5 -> 0.06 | 2.82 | 2.82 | 3.07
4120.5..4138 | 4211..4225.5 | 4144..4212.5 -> 0.05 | 2.79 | 2.79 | 3.05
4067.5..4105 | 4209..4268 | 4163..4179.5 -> 0.05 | 2.8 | 2.82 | 3.1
